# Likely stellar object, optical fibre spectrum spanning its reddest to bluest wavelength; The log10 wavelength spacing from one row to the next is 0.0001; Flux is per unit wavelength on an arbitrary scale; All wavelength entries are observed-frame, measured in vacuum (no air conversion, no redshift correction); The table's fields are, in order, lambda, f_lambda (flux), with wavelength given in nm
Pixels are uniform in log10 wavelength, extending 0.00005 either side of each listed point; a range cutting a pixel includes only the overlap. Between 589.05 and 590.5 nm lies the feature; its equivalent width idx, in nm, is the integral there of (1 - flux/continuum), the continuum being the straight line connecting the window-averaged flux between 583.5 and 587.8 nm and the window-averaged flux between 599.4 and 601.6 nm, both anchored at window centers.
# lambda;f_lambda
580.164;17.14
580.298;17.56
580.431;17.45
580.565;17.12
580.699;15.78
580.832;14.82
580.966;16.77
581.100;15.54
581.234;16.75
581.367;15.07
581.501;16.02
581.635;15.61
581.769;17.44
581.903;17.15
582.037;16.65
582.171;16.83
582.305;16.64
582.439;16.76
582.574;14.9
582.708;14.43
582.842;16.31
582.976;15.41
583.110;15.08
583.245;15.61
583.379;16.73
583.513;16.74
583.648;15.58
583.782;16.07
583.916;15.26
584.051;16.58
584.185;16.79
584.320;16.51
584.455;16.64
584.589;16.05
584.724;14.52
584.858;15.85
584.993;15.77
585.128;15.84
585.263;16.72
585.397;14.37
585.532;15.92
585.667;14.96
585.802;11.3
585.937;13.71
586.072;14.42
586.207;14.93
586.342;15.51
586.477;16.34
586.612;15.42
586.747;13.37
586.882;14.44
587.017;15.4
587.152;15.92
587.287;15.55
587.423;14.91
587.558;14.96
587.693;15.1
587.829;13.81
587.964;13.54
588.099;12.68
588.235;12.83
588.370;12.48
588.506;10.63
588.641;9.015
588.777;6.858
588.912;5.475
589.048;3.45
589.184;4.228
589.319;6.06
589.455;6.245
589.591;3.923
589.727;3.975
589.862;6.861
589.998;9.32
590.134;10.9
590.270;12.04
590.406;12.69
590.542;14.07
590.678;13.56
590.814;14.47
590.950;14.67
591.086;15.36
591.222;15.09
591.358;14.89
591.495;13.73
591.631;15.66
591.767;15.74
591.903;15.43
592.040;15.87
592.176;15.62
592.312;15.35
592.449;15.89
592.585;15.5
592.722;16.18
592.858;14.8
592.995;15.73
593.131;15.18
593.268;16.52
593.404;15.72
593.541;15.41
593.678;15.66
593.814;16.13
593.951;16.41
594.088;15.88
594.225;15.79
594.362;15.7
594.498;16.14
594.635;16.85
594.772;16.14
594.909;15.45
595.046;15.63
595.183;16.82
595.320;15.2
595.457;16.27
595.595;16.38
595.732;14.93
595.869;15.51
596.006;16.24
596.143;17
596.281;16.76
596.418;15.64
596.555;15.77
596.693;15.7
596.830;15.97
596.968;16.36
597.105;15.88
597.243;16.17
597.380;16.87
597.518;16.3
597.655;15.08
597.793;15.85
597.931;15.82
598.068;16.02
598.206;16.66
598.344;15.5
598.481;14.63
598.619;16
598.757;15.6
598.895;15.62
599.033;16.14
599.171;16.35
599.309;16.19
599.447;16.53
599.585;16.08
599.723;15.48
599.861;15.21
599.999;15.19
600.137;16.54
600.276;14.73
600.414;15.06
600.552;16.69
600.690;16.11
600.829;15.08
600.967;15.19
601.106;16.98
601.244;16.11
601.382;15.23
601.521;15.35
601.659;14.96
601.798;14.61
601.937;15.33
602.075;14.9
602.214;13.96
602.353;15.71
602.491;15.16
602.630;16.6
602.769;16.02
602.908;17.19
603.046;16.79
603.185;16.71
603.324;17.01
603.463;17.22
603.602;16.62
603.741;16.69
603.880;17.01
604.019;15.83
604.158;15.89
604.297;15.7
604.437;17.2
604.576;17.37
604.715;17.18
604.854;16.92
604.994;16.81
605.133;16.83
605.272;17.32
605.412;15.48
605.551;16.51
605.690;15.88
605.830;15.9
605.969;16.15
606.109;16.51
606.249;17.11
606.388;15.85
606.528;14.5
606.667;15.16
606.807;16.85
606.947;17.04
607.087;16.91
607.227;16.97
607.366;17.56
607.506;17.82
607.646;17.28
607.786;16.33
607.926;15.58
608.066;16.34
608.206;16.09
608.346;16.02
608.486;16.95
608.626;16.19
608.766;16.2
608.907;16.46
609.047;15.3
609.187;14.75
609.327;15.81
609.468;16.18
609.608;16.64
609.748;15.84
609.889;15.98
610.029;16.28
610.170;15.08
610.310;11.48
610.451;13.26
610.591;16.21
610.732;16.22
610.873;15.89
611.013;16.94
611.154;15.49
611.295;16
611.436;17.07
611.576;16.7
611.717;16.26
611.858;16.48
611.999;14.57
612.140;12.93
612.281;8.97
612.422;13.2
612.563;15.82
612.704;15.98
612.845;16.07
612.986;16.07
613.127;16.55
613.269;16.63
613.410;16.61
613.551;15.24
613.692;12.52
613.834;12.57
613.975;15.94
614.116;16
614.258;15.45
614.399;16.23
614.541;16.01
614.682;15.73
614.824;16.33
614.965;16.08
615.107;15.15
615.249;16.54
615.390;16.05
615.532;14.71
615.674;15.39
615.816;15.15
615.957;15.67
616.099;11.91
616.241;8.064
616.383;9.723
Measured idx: 0.74 nm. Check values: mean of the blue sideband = 15.3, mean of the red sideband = 15.7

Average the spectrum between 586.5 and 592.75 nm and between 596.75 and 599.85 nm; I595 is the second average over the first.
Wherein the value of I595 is 1.3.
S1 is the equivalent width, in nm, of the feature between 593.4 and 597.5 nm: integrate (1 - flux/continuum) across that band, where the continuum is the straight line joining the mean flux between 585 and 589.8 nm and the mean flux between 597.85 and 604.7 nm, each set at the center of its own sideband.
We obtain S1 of -0.48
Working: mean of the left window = 12.2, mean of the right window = 15.9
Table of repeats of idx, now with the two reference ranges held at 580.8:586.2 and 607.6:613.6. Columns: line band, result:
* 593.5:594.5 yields -0.01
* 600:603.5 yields -0.03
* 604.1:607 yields -0.14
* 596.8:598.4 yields -0.04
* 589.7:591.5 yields 0.38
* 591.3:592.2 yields 0.03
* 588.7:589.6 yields 0.60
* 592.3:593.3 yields 0.00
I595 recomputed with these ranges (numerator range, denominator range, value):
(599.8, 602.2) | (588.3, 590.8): 1.80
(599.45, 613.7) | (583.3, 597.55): 1.11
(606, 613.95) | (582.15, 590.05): 1.17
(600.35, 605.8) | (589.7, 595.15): 1.10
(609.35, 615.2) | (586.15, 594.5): 1.16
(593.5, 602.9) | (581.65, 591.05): 1.17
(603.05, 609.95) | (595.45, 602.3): 1.04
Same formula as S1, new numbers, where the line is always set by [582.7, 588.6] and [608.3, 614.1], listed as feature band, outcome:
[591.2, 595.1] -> -0.14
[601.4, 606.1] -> -0.28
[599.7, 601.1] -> -0.03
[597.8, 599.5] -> -0.08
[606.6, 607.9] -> -0.13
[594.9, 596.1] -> -0.06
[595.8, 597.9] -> -0.12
